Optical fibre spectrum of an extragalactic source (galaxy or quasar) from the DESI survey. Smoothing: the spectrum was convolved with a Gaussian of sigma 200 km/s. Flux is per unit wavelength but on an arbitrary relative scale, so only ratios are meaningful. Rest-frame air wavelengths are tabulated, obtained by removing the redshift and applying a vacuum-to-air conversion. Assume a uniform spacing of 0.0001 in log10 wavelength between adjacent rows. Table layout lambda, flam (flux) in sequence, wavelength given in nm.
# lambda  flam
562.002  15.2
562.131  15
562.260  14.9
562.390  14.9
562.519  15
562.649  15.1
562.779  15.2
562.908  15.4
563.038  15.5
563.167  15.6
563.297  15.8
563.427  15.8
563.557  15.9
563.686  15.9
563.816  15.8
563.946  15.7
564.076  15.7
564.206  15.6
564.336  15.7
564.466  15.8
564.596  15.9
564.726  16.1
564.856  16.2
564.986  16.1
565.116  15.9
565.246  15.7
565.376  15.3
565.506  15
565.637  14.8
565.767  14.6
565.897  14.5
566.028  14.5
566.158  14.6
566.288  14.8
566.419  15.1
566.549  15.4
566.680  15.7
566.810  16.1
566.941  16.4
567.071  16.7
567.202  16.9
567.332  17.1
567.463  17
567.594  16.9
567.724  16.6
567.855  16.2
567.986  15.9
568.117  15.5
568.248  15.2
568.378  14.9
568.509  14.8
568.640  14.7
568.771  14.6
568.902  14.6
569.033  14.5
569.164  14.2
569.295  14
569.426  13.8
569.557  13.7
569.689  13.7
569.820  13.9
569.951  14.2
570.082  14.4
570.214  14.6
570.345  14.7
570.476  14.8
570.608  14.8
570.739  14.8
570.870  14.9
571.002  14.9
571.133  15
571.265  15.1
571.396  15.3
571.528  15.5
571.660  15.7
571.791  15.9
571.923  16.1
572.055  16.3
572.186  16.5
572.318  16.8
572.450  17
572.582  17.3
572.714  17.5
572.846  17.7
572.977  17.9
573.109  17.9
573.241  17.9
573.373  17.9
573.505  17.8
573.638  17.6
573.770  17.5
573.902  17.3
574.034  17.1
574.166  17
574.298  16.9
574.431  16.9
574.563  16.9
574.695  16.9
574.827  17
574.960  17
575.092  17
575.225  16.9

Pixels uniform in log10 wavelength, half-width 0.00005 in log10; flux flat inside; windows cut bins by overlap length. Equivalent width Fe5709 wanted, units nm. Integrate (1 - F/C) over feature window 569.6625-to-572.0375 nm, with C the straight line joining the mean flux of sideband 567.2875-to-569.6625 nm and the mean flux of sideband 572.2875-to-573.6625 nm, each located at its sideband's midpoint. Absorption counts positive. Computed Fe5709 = 0.22 nm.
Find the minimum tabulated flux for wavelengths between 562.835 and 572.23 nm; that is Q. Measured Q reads 13.7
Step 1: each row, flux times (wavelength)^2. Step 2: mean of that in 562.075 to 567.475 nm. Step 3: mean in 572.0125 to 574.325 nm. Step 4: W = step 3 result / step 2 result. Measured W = 1.1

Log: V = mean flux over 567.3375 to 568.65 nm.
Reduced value 15.9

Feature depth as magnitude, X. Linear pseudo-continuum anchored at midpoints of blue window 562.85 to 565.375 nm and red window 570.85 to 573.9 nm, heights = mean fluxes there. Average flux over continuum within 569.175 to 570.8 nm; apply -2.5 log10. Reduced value 0.150 mag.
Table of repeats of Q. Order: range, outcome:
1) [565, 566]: 14.5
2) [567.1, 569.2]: 14.2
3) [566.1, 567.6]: 14.6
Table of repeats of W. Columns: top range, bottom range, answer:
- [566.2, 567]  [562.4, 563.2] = 1.03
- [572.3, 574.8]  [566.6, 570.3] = 1.16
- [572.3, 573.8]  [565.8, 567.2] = 1.17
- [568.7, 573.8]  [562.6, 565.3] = 1.02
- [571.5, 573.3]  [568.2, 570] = 1.19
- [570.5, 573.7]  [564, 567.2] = 1.08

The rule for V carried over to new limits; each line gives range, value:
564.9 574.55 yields 15.8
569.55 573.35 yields 15.7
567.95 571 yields 14.6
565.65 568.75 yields 15.6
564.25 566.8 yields 15.4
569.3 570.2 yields 14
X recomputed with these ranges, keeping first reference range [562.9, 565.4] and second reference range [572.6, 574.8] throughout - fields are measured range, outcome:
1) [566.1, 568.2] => 0.02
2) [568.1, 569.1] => 0.12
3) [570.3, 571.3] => 0.14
